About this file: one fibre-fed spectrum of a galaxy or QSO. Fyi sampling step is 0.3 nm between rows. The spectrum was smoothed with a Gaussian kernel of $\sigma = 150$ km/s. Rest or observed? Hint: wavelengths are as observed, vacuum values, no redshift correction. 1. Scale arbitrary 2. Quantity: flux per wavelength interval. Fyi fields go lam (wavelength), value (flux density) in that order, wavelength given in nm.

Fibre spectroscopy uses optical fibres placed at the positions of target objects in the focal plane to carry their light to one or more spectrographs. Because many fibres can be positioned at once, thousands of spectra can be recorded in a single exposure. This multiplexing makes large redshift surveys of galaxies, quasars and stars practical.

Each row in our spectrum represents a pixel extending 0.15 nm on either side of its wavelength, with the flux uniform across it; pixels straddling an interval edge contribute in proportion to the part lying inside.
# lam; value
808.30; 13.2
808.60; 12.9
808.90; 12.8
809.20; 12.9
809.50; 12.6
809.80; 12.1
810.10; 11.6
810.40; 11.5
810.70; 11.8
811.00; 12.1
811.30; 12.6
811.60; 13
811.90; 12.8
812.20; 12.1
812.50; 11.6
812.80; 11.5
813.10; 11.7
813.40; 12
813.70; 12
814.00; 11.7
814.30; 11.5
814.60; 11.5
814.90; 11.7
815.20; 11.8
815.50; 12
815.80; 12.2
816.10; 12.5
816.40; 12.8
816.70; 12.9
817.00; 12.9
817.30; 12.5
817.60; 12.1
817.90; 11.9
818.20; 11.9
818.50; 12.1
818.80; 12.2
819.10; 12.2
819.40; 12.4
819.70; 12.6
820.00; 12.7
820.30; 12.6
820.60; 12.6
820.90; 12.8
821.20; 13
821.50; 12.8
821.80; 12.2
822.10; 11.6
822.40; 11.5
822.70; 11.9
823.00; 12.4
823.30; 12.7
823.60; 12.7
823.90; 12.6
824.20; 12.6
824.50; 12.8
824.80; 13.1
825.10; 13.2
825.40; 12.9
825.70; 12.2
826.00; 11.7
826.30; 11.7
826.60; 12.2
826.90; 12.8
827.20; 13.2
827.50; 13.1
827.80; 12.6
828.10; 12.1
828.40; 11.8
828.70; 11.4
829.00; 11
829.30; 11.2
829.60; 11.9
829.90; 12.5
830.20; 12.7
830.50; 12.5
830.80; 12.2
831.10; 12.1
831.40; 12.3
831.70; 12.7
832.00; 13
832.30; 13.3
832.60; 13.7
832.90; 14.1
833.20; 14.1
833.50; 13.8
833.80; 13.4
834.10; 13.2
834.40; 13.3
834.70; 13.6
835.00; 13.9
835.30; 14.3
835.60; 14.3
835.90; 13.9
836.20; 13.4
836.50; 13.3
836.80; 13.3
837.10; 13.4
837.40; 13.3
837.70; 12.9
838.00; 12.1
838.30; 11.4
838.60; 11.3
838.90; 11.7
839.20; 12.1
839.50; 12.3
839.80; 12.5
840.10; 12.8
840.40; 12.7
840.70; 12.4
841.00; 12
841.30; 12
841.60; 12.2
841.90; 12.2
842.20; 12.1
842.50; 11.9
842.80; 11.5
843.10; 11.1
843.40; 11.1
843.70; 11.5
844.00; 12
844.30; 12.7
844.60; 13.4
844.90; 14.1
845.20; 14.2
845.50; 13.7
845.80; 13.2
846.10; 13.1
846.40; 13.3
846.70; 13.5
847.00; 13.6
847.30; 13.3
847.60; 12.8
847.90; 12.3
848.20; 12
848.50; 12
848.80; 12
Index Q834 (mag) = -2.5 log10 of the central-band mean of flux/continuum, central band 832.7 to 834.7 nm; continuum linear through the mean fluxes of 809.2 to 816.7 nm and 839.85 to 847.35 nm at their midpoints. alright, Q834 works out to -0.10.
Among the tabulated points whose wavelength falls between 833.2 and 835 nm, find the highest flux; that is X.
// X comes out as 14.1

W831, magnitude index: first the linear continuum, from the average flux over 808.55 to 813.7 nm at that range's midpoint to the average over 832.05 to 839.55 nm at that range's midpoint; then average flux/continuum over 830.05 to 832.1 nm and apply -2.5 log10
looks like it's 0.043 mag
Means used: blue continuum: 12.2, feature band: 12.5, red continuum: 13.2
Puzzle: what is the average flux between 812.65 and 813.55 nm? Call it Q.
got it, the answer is 11.7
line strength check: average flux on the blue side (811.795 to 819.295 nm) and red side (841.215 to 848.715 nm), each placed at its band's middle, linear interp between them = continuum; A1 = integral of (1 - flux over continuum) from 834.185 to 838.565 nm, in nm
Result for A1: -0.29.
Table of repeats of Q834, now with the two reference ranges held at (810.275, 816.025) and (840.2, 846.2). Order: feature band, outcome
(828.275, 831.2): 0.03 mag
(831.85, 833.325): -0.11 mag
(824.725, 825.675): -0.07 mag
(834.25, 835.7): -0.13 mag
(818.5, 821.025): -0.04 mag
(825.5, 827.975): -0.02 mag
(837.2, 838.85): 0.01 mag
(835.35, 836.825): -0.11 mag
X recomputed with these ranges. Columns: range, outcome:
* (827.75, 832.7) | 13.7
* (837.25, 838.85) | 13.3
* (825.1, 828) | 13.2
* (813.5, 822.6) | 13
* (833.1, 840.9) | 14.3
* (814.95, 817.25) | 12.9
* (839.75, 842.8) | 12.8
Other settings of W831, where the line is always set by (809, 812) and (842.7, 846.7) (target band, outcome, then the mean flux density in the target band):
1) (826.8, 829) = 0.02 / 12.3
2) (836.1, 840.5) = 0.01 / 12.6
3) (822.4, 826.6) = 0.00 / 12.5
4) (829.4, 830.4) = 0.02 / 12.3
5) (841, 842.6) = 0.05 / 12.1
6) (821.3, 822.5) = 0.03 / 12.1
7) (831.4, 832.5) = -0.03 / 12.9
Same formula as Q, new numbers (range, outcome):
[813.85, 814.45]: 11.6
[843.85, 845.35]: 13.3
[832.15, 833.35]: 13.8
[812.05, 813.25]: 11.7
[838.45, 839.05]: 11.5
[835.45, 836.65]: 13.7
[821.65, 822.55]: 11.8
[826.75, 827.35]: 13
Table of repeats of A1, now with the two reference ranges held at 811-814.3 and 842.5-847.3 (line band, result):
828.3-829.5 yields 0.104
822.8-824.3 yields -0.032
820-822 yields -0.063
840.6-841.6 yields 0.045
